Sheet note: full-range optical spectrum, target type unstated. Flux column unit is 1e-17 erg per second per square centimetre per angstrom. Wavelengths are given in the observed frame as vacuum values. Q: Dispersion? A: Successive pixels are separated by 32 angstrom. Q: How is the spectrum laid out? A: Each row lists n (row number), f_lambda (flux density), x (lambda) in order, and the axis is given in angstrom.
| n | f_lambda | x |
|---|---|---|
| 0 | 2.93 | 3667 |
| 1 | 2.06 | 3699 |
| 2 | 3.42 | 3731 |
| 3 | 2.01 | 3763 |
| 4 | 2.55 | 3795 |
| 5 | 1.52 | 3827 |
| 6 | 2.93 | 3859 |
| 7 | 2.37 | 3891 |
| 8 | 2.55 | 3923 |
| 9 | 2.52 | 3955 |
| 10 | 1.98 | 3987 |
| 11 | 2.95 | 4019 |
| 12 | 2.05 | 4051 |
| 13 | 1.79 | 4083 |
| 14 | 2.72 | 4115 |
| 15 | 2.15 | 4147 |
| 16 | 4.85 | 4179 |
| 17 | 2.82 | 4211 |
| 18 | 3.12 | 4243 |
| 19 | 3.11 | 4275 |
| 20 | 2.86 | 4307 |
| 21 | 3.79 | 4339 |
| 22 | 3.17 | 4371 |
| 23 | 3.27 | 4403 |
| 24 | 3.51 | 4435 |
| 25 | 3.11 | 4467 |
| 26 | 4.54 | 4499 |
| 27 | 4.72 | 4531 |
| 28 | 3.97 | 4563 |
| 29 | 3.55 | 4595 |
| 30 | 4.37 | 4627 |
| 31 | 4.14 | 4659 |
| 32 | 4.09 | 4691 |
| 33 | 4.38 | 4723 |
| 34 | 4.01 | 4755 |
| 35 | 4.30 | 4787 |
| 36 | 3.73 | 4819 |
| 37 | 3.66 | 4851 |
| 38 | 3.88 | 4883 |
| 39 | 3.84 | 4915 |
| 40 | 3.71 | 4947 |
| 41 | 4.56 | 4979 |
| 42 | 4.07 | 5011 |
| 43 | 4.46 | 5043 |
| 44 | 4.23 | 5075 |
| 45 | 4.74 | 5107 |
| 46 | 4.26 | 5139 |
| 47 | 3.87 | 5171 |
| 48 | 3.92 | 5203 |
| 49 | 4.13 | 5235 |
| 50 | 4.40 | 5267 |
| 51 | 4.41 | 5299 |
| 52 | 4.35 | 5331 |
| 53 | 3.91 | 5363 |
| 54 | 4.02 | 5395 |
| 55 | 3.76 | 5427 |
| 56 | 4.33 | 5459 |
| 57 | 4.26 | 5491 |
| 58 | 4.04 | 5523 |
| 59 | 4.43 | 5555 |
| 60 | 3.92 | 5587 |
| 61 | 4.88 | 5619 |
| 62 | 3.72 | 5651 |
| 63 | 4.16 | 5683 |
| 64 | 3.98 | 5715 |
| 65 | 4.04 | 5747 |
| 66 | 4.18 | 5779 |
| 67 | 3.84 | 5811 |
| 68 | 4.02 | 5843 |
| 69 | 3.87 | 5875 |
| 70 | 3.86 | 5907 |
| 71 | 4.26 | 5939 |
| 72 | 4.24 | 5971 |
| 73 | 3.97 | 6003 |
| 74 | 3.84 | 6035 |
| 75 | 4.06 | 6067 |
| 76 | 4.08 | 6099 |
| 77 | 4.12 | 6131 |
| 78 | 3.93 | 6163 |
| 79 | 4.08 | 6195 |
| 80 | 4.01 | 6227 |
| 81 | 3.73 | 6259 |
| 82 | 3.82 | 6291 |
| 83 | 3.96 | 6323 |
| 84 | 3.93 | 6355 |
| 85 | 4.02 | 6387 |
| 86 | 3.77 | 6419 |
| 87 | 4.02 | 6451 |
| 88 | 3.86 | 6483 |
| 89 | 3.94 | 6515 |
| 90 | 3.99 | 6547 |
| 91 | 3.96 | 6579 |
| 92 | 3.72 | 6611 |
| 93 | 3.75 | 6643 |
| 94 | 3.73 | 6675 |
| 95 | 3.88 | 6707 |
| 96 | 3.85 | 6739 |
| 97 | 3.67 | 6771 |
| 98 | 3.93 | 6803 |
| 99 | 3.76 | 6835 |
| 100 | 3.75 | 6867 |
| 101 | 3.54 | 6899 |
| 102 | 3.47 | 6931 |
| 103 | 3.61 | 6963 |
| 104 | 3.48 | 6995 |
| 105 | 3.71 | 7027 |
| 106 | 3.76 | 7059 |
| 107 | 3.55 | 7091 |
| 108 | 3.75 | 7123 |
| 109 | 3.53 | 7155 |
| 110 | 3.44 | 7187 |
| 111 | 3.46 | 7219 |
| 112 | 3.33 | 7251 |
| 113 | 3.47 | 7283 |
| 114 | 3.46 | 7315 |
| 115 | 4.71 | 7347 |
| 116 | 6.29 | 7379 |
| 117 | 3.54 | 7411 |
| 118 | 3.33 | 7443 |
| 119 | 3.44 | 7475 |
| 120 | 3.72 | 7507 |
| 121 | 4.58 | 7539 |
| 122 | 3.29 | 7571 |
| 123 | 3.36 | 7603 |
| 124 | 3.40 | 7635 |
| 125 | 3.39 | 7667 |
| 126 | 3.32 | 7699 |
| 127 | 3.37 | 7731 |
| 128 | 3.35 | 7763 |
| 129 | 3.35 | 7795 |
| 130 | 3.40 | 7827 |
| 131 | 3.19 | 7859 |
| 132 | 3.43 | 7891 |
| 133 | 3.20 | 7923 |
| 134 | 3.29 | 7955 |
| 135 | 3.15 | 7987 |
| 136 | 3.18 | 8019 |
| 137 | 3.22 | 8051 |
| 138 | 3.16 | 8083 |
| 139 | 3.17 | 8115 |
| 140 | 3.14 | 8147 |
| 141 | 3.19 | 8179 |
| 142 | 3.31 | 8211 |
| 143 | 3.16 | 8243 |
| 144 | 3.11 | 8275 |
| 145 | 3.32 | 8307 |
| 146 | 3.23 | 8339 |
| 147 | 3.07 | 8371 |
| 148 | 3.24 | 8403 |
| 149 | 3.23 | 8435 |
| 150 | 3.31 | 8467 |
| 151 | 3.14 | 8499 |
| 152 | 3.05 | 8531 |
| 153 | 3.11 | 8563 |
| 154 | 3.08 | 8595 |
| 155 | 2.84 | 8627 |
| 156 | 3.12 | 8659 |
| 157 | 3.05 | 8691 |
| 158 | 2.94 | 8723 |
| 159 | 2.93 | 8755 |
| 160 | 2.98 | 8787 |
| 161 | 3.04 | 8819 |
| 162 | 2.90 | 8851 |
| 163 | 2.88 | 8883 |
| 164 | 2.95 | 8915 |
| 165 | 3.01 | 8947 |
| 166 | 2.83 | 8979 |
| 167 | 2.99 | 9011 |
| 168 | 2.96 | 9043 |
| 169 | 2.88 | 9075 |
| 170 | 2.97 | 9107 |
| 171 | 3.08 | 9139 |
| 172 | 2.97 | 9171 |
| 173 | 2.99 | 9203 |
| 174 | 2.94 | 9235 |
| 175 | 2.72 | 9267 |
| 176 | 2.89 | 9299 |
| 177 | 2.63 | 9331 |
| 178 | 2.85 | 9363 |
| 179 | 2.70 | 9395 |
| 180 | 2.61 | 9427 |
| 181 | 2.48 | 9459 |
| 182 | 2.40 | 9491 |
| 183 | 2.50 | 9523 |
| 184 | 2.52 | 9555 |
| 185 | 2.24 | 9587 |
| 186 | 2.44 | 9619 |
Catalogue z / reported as 0.122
